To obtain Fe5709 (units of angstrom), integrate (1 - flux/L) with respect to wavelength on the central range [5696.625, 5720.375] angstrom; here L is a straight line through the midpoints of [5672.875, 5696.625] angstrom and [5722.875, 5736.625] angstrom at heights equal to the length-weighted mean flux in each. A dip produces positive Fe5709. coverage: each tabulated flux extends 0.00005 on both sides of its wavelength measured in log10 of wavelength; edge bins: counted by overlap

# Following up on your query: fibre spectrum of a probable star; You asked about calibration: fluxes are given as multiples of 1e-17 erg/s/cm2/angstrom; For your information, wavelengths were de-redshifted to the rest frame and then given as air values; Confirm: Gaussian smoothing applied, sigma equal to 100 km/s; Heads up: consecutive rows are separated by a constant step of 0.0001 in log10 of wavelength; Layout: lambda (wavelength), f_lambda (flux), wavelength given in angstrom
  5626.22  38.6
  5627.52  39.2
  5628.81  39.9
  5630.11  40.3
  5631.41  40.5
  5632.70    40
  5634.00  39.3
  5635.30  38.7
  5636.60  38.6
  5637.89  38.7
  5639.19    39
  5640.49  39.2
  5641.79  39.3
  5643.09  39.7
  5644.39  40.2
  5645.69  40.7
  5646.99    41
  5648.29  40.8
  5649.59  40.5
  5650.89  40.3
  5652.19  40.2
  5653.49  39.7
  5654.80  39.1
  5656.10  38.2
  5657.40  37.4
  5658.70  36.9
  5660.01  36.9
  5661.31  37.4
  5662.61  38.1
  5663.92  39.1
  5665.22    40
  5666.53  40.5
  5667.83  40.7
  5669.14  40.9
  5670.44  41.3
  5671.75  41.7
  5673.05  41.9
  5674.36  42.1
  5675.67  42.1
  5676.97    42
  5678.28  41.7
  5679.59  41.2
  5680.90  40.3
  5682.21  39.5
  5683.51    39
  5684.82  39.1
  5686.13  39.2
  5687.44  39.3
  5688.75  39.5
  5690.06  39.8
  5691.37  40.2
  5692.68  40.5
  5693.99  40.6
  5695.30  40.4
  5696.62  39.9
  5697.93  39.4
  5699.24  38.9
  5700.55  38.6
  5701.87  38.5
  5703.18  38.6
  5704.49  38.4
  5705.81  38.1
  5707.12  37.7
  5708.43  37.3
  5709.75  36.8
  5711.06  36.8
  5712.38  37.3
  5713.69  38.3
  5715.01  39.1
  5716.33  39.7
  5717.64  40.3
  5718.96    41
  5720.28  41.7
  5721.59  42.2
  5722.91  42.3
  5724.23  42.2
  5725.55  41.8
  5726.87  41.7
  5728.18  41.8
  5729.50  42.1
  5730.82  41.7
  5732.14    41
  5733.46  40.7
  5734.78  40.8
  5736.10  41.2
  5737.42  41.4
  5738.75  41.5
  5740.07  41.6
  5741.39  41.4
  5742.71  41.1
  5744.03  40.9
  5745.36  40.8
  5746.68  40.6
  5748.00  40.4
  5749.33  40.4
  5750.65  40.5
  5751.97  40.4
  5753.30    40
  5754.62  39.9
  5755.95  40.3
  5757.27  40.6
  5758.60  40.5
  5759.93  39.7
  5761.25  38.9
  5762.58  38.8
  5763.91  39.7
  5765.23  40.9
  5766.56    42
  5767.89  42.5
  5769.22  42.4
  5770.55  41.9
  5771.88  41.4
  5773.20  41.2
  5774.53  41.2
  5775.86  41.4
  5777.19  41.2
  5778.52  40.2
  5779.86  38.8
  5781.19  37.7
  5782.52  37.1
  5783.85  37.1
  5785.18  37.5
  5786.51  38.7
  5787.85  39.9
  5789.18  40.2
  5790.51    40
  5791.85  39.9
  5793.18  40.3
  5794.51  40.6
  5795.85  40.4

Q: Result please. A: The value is 1.4 angstrom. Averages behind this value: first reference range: 40.4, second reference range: 41.6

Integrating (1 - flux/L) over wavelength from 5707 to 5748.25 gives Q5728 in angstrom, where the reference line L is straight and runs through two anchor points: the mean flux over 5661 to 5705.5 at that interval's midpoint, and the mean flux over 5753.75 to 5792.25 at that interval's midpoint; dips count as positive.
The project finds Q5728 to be -0.5 angstrom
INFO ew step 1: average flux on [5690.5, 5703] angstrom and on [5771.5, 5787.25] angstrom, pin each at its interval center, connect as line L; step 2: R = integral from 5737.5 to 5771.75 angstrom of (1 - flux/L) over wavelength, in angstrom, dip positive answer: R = -1.1 angstrom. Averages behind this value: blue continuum 39.6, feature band 40.7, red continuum 39.4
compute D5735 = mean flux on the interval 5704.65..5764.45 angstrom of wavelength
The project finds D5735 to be 40.3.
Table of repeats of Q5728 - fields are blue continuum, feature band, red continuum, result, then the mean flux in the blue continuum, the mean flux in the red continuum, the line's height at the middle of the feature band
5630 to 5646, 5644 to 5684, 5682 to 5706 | -0.6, 39.5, 39.4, 39.4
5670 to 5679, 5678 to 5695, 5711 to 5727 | 0.6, 41.8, 40.4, 41.4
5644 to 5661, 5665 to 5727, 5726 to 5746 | 0.6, 39.3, 41.3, 40.4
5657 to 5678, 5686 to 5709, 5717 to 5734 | 0.9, 40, 41.6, 40.8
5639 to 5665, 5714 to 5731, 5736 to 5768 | -0.5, 39.2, 40.6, 40.2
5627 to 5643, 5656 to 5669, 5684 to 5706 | 0.2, 39.4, 39.4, 39.4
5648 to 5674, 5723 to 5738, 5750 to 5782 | -0.5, 39.6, 40.5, 40.2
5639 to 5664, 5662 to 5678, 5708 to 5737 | -0.6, 39.2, 40.4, 39.5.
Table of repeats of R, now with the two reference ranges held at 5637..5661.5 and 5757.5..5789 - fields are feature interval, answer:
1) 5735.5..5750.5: -0.4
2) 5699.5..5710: 0.4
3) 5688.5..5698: -0.1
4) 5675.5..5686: -0.3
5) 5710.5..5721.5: 0.1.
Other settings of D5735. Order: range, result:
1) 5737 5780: 40.8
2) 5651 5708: 39.6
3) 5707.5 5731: 40.2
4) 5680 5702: 39.6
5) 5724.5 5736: 41.5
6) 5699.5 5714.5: 37.9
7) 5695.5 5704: 39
